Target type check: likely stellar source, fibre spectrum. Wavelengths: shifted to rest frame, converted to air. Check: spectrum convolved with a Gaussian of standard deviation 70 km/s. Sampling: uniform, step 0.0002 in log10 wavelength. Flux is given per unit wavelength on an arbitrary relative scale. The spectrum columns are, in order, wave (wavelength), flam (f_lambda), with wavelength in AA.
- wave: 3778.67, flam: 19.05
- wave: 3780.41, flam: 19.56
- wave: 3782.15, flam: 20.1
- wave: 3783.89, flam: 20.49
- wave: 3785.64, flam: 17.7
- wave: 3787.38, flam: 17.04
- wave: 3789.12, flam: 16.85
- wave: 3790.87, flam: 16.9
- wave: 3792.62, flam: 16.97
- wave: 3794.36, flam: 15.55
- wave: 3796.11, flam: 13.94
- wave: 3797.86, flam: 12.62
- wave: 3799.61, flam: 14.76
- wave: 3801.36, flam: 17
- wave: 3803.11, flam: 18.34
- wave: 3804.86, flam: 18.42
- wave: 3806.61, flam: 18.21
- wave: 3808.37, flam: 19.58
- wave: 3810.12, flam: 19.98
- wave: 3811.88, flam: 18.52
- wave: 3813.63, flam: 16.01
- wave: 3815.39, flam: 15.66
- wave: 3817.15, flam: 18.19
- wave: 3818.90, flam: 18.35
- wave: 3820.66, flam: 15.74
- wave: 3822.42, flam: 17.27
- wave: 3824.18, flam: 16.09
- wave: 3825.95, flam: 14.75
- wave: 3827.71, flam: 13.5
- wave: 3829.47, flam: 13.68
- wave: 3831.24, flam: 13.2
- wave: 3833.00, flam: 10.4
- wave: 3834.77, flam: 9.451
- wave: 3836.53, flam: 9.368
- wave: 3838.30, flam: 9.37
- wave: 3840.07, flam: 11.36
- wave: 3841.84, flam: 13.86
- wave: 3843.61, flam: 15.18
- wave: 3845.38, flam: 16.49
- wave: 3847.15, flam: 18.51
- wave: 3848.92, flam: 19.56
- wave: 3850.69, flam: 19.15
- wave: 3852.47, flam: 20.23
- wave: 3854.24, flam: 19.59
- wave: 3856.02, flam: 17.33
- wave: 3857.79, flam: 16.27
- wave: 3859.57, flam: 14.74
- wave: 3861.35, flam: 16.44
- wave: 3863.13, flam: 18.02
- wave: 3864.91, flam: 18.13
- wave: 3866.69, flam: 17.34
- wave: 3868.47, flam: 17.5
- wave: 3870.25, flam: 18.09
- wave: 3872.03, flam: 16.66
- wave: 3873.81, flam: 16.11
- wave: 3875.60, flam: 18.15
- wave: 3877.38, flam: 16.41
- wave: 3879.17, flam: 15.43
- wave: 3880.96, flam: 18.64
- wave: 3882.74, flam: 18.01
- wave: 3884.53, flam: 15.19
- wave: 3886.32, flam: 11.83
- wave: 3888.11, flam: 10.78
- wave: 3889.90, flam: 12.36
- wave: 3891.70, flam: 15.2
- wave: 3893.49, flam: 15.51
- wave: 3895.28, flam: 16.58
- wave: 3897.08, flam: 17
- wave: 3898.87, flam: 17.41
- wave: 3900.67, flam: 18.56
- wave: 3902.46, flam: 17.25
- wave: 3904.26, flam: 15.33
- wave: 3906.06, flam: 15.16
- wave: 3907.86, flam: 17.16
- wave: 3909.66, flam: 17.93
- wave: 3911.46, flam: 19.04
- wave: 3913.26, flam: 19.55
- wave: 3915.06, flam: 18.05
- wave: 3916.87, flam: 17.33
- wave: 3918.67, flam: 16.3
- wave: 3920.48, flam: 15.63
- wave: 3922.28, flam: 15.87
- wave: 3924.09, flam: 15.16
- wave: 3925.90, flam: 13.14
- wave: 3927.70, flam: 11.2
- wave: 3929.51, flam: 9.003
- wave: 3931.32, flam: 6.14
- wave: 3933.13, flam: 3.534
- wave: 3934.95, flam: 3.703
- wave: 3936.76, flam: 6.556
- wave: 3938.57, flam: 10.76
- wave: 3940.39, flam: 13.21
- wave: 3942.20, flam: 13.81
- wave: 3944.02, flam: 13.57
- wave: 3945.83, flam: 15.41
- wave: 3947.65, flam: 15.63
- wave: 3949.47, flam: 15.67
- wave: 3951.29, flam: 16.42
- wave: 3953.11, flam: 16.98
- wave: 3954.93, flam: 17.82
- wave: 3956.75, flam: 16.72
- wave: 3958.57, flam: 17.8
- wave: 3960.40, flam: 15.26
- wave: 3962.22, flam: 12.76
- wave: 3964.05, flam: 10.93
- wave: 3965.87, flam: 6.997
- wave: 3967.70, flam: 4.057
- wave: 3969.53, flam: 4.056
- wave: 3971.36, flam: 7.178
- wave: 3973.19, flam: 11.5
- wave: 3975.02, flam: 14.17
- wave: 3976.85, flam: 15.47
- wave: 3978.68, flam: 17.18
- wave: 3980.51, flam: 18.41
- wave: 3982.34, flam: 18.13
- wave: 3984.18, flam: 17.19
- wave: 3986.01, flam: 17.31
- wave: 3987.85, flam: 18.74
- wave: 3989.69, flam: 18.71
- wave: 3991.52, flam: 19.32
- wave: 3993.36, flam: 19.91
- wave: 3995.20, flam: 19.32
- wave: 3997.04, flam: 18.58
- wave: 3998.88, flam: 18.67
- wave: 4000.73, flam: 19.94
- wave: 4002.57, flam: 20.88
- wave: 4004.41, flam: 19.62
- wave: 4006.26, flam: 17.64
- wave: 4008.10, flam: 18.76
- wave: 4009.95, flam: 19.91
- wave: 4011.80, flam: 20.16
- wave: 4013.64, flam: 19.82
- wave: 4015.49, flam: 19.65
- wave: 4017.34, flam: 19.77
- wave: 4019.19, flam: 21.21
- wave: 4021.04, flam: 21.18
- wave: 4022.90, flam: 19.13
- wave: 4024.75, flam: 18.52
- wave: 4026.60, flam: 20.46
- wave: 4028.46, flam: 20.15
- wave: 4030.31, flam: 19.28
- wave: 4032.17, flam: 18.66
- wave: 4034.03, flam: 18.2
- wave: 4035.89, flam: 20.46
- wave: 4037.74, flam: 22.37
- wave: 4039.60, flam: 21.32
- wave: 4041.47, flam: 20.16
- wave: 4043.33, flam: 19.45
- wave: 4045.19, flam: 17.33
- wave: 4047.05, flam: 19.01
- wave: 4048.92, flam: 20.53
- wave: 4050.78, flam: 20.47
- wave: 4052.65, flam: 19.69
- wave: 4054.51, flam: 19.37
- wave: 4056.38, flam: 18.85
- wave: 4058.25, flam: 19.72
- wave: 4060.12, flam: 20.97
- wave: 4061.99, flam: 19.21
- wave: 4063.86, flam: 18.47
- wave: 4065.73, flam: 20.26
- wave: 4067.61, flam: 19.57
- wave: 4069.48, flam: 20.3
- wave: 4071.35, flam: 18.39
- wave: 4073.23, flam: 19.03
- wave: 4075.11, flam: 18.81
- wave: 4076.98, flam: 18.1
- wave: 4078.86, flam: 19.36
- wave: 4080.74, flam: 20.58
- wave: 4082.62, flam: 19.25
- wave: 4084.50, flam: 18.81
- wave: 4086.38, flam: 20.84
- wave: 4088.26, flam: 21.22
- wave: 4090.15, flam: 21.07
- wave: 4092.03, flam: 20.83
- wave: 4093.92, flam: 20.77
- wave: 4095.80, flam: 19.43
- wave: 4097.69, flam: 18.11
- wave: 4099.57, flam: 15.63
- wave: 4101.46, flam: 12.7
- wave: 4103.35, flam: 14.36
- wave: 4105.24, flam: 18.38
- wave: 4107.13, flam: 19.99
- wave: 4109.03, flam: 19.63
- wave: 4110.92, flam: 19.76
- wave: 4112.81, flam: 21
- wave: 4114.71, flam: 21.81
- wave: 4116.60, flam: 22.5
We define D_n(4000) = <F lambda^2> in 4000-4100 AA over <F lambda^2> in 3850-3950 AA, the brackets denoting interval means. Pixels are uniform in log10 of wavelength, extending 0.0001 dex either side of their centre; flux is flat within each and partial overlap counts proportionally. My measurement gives 1.40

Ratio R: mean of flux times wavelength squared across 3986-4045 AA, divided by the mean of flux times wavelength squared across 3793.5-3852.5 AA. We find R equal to 1.4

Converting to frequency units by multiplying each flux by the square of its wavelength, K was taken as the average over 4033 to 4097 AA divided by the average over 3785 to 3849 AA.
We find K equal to 1.4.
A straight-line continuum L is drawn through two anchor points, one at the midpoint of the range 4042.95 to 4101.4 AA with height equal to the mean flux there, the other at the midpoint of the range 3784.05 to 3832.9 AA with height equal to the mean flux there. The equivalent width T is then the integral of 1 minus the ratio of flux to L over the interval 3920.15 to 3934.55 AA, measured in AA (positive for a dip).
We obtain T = 5.7 AA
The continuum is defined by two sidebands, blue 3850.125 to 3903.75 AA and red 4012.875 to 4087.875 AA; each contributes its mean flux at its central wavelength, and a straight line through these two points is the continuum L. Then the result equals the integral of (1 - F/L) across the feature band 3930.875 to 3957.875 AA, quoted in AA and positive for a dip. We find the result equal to 8.03 AA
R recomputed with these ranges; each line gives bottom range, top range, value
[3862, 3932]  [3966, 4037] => 1.17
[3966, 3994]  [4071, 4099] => 1.42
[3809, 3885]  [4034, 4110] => 1.34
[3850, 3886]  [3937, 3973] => 0.77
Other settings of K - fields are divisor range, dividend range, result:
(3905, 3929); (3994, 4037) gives 1.28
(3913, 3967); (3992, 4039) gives 1.54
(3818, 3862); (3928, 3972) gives 0.80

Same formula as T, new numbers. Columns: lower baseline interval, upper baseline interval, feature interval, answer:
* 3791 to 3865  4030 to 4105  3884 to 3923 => 1.9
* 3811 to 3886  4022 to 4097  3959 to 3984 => 8.1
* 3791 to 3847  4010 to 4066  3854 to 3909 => 0.6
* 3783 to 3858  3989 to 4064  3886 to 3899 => 2.1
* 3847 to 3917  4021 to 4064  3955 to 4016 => 8.3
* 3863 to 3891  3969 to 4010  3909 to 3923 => -0.9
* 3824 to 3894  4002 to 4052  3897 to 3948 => 9.0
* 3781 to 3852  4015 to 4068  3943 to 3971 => 7.8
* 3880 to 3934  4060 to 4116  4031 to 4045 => -1.5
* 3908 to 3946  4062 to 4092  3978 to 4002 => -4.2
